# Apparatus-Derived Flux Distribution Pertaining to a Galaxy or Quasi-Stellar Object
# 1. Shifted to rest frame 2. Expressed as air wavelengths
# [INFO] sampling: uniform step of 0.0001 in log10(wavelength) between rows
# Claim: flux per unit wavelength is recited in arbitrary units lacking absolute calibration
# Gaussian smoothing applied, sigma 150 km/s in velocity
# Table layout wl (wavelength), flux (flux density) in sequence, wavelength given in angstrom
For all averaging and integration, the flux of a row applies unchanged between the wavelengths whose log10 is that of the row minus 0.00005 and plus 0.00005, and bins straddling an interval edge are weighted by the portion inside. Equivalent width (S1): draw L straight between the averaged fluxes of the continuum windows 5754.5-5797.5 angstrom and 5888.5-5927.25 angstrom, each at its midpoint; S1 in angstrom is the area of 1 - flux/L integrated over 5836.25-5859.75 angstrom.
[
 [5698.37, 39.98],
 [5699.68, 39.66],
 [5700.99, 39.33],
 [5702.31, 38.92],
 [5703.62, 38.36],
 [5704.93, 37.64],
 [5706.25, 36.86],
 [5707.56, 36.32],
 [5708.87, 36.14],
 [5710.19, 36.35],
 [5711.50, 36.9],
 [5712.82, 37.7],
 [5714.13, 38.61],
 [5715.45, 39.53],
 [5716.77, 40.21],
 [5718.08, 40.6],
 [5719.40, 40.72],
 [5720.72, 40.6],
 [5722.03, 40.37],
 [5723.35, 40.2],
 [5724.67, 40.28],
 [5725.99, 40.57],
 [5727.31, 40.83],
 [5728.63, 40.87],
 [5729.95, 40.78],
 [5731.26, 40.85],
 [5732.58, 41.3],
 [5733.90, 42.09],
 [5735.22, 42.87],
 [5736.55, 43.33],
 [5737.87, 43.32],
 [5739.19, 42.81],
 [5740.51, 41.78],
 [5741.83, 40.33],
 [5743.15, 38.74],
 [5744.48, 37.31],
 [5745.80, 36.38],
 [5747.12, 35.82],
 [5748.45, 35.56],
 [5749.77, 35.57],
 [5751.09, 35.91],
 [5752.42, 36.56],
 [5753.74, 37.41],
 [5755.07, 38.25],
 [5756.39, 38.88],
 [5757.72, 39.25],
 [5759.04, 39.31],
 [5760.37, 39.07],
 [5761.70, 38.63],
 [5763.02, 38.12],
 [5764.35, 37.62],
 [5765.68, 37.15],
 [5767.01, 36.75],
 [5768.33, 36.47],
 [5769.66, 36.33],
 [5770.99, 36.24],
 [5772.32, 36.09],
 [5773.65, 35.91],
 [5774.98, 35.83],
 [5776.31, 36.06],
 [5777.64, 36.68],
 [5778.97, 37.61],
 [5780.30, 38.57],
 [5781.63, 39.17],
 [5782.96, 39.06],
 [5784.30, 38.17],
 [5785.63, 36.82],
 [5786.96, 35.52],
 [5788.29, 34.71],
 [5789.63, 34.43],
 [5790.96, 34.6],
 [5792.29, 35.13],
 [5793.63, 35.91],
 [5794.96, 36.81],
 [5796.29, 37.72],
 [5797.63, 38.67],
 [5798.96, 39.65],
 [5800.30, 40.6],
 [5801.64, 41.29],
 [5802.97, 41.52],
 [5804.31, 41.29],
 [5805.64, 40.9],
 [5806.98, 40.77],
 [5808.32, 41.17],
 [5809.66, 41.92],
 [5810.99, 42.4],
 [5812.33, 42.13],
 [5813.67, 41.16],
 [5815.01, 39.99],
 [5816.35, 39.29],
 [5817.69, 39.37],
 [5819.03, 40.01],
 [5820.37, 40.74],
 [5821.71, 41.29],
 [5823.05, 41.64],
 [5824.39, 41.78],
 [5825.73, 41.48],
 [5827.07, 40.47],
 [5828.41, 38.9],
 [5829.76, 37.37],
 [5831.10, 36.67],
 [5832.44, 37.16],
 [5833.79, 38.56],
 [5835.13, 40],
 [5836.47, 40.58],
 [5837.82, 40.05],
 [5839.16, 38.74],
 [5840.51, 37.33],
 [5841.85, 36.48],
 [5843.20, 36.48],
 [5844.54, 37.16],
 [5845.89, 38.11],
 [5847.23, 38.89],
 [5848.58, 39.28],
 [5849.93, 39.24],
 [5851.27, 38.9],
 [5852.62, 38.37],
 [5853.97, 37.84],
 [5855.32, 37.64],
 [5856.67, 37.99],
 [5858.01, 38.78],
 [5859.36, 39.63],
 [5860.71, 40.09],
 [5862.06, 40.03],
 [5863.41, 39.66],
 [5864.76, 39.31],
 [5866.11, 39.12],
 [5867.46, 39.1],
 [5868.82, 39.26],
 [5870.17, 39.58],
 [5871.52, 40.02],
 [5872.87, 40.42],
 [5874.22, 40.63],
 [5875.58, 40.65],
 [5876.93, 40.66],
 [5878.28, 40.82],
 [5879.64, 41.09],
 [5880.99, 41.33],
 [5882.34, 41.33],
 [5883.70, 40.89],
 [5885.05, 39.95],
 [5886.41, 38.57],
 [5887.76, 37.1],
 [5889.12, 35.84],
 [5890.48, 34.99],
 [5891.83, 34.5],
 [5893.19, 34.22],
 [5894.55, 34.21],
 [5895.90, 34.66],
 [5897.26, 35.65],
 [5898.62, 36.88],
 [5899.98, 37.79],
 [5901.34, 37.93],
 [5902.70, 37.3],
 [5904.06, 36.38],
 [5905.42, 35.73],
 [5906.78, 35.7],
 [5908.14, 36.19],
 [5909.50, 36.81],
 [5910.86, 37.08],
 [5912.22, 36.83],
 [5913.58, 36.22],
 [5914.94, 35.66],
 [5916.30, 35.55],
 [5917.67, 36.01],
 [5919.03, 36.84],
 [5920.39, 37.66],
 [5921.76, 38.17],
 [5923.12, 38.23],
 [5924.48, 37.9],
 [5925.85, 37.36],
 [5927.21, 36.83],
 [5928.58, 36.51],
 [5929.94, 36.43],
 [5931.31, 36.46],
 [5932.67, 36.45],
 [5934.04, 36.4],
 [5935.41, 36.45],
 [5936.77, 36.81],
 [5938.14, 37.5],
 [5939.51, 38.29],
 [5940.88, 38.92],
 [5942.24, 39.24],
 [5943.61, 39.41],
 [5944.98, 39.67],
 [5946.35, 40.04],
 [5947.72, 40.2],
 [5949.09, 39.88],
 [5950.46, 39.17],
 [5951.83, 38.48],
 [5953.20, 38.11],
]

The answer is -1.1 angstrom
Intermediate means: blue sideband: 37.1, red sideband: 36.4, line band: 38.4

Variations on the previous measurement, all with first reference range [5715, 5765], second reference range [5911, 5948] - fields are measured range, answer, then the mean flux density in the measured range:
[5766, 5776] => 0.75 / 36.3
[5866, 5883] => -1.02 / 40.4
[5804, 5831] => -1.34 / 40.6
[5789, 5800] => 0.62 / 36.8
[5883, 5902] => 0.60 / 36.6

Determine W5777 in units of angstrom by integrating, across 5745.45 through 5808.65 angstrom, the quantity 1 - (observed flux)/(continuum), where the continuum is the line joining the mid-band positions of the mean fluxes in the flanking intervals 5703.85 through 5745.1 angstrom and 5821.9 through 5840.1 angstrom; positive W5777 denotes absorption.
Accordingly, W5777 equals 3.31 angstrom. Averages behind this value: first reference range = 39.9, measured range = 37.6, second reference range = 39.5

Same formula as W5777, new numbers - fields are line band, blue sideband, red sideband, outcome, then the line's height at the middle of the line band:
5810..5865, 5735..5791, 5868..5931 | -2.37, 37.7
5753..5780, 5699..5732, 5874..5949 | 0.96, 38.8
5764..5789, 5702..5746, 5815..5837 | 1.81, 39.7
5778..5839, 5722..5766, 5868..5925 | -0.82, 38.7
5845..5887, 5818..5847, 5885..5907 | -2.26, 37.6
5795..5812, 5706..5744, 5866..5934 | -0.69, 39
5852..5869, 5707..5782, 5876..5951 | -0.49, 37.9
